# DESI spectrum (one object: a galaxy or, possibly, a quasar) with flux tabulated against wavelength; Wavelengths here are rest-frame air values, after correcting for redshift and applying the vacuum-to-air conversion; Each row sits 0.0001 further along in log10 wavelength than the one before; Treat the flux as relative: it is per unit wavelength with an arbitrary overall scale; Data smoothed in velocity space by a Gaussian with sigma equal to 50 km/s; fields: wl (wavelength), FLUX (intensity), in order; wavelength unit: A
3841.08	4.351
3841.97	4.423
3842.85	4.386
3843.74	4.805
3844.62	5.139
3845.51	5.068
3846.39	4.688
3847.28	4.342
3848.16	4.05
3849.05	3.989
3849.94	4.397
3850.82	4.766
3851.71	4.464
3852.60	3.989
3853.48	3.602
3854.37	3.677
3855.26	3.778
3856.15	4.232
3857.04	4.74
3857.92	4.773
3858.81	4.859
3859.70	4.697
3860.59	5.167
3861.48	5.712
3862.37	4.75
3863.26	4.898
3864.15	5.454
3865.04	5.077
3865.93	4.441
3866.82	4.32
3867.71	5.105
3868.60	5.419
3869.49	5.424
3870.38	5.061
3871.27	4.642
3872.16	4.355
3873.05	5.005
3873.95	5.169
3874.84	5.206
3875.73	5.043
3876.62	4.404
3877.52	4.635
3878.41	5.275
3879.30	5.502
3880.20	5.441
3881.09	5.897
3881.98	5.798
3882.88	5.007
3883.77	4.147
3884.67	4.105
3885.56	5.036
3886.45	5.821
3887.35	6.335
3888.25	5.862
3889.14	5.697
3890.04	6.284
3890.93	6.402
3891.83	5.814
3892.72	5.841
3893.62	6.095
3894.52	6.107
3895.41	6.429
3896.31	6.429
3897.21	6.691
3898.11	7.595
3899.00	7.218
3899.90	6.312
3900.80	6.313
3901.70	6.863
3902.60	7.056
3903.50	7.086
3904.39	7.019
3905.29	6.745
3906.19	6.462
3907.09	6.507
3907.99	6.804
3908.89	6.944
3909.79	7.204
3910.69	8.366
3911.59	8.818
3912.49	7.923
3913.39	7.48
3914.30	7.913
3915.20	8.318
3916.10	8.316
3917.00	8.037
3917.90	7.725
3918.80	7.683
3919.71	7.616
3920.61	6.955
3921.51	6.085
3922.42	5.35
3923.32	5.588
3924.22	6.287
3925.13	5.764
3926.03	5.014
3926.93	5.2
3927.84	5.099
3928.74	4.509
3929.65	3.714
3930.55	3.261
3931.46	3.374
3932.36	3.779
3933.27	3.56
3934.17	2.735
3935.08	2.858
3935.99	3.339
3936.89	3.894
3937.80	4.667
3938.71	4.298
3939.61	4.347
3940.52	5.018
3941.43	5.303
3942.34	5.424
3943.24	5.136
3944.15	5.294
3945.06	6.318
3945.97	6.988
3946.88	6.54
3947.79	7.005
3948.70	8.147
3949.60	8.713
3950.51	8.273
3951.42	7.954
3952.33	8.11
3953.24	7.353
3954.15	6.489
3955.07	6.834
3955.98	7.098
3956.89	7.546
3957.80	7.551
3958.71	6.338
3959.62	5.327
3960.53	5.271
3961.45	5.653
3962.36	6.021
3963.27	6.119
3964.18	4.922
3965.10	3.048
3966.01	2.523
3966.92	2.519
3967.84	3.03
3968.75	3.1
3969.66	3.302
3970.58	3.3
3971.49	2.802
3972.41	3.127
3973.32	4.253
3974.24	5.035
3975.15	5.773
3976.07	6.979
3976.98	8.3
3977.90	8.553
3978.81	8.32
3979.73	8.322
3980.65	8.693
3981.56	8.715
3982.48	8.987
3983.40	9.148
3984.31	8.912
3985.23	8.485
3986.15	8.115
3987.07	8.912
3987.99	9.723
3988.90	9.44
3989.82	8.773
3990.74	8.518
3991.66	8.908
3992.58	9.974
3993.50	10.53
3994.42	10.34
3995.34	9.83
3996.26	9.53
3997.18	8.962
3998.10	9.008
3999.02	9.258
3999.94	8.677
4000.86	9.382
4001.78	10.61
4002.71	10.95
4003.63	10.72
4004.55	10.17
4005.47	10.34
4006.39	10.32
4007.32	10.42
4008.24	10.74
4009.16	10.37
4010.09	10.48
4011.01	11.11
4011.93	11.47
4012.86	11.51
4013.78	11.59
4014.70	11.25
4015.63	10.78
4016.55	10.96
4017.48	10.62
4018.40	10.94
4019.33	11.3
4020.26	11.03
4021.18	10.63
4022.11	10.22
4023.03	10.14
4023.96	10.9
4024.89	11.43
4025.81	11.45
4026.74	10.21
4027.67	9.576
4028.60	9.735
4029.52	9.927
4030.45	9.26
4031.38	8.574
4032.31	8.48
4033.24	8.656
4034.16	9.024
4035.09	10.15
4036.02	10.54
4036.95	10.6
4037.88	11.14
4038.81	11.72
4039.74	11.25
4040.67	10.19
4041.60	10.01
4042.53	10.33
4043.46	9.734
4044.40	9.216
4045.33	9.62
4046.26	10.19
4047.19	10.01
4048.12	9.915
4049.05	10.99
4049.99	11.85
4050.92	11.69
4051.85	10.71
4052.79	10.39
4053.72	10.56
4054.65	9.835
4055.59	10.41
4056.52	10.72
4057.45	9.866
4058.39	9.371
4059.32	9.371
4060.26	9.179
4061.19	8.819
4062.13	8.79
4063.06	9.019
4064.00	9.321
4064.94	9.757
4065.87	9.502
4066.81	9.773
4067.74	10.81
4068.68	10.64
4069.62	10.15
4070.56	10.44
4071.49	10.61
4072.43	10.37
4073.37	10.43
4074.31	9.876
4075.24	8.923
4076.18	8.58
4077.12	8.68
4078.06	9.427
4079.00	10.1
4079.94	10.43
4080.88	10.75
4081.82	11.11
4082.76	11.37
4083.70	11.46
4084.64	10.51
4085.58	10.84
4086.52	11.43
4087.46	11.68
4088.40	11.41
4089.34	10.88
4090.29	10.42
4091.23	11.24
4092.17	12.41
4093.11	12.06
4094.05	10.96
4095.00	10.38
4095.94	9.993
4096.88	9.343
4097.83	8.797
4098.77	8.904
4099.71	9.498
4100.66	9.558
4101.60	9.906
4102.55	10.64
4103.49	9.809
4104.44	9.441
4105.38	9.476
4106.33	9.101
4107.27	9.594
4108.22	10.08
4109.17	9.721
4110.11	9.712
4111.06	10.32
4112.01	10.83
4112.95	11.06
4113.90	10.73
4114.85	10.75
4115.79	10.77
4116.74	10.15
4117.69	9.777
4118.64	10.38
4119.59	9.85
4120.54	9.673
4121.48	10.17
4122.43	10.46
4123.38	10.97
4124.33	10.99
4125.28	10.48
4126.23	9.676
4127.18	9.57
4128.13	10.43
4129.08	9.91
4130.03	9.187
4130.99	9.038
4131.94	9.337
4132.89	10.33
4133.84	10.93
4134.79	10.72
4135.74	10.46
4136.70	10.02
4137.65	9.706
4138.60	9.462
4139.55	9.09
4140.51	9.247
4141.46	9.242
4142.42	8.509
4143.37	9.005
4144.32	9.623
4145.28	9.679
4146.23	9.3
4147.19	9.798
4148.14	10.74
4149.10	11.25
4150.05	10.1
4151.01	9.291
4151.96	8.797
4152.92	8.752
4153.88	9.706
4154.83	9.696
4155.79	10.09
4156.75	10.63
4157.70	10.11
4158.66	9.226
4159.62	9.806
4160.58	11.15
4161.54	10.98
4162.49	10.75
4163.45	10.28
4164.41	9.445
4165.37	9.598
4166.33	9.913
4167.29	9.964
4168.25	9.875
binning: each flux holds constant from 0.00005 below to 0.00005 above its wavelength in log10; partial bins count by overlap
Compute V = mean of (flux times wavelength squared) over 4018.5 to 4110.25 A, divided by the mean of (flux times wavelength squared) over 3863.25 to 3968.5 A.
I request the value 1.88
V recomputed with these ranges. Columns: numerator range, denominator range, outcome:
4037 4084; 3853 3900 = 2.10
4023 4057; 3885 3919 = 1.60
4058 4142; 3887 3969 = 1.82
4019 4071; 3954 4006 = 1.41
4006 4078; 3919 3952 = 1.99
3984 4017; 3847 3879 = 2.28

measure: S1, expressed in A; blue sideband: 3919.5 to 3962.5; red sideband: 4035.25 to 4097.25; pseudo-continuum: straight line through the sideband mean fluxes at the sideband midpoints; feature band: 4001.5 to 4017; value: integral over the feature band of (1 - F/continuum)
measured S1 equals -4.9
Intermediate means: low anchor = 5.68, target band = 10.8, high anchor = 10.3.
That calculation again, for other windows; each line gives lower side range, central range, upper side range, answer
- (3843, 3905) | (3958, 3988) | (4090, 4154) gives 4.72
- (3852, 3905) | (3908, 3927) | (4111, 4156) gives -3.15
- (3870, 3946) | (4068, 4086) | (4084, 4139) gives -1.44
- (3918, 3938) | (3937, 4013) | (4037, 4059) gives -3.62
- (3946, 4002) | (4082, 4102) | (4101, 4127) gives -1.95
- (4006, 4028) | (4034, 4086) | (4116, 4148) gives 1.46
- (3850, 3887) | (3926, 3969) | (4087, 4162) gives 7.64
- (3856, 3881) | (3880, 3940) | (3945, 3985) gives -4.73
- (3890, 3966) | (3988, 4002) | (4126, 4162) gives -4.12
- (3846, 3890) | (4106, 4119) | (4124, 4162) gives -1.30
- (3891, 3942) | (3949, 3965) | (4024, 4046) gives 1.41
